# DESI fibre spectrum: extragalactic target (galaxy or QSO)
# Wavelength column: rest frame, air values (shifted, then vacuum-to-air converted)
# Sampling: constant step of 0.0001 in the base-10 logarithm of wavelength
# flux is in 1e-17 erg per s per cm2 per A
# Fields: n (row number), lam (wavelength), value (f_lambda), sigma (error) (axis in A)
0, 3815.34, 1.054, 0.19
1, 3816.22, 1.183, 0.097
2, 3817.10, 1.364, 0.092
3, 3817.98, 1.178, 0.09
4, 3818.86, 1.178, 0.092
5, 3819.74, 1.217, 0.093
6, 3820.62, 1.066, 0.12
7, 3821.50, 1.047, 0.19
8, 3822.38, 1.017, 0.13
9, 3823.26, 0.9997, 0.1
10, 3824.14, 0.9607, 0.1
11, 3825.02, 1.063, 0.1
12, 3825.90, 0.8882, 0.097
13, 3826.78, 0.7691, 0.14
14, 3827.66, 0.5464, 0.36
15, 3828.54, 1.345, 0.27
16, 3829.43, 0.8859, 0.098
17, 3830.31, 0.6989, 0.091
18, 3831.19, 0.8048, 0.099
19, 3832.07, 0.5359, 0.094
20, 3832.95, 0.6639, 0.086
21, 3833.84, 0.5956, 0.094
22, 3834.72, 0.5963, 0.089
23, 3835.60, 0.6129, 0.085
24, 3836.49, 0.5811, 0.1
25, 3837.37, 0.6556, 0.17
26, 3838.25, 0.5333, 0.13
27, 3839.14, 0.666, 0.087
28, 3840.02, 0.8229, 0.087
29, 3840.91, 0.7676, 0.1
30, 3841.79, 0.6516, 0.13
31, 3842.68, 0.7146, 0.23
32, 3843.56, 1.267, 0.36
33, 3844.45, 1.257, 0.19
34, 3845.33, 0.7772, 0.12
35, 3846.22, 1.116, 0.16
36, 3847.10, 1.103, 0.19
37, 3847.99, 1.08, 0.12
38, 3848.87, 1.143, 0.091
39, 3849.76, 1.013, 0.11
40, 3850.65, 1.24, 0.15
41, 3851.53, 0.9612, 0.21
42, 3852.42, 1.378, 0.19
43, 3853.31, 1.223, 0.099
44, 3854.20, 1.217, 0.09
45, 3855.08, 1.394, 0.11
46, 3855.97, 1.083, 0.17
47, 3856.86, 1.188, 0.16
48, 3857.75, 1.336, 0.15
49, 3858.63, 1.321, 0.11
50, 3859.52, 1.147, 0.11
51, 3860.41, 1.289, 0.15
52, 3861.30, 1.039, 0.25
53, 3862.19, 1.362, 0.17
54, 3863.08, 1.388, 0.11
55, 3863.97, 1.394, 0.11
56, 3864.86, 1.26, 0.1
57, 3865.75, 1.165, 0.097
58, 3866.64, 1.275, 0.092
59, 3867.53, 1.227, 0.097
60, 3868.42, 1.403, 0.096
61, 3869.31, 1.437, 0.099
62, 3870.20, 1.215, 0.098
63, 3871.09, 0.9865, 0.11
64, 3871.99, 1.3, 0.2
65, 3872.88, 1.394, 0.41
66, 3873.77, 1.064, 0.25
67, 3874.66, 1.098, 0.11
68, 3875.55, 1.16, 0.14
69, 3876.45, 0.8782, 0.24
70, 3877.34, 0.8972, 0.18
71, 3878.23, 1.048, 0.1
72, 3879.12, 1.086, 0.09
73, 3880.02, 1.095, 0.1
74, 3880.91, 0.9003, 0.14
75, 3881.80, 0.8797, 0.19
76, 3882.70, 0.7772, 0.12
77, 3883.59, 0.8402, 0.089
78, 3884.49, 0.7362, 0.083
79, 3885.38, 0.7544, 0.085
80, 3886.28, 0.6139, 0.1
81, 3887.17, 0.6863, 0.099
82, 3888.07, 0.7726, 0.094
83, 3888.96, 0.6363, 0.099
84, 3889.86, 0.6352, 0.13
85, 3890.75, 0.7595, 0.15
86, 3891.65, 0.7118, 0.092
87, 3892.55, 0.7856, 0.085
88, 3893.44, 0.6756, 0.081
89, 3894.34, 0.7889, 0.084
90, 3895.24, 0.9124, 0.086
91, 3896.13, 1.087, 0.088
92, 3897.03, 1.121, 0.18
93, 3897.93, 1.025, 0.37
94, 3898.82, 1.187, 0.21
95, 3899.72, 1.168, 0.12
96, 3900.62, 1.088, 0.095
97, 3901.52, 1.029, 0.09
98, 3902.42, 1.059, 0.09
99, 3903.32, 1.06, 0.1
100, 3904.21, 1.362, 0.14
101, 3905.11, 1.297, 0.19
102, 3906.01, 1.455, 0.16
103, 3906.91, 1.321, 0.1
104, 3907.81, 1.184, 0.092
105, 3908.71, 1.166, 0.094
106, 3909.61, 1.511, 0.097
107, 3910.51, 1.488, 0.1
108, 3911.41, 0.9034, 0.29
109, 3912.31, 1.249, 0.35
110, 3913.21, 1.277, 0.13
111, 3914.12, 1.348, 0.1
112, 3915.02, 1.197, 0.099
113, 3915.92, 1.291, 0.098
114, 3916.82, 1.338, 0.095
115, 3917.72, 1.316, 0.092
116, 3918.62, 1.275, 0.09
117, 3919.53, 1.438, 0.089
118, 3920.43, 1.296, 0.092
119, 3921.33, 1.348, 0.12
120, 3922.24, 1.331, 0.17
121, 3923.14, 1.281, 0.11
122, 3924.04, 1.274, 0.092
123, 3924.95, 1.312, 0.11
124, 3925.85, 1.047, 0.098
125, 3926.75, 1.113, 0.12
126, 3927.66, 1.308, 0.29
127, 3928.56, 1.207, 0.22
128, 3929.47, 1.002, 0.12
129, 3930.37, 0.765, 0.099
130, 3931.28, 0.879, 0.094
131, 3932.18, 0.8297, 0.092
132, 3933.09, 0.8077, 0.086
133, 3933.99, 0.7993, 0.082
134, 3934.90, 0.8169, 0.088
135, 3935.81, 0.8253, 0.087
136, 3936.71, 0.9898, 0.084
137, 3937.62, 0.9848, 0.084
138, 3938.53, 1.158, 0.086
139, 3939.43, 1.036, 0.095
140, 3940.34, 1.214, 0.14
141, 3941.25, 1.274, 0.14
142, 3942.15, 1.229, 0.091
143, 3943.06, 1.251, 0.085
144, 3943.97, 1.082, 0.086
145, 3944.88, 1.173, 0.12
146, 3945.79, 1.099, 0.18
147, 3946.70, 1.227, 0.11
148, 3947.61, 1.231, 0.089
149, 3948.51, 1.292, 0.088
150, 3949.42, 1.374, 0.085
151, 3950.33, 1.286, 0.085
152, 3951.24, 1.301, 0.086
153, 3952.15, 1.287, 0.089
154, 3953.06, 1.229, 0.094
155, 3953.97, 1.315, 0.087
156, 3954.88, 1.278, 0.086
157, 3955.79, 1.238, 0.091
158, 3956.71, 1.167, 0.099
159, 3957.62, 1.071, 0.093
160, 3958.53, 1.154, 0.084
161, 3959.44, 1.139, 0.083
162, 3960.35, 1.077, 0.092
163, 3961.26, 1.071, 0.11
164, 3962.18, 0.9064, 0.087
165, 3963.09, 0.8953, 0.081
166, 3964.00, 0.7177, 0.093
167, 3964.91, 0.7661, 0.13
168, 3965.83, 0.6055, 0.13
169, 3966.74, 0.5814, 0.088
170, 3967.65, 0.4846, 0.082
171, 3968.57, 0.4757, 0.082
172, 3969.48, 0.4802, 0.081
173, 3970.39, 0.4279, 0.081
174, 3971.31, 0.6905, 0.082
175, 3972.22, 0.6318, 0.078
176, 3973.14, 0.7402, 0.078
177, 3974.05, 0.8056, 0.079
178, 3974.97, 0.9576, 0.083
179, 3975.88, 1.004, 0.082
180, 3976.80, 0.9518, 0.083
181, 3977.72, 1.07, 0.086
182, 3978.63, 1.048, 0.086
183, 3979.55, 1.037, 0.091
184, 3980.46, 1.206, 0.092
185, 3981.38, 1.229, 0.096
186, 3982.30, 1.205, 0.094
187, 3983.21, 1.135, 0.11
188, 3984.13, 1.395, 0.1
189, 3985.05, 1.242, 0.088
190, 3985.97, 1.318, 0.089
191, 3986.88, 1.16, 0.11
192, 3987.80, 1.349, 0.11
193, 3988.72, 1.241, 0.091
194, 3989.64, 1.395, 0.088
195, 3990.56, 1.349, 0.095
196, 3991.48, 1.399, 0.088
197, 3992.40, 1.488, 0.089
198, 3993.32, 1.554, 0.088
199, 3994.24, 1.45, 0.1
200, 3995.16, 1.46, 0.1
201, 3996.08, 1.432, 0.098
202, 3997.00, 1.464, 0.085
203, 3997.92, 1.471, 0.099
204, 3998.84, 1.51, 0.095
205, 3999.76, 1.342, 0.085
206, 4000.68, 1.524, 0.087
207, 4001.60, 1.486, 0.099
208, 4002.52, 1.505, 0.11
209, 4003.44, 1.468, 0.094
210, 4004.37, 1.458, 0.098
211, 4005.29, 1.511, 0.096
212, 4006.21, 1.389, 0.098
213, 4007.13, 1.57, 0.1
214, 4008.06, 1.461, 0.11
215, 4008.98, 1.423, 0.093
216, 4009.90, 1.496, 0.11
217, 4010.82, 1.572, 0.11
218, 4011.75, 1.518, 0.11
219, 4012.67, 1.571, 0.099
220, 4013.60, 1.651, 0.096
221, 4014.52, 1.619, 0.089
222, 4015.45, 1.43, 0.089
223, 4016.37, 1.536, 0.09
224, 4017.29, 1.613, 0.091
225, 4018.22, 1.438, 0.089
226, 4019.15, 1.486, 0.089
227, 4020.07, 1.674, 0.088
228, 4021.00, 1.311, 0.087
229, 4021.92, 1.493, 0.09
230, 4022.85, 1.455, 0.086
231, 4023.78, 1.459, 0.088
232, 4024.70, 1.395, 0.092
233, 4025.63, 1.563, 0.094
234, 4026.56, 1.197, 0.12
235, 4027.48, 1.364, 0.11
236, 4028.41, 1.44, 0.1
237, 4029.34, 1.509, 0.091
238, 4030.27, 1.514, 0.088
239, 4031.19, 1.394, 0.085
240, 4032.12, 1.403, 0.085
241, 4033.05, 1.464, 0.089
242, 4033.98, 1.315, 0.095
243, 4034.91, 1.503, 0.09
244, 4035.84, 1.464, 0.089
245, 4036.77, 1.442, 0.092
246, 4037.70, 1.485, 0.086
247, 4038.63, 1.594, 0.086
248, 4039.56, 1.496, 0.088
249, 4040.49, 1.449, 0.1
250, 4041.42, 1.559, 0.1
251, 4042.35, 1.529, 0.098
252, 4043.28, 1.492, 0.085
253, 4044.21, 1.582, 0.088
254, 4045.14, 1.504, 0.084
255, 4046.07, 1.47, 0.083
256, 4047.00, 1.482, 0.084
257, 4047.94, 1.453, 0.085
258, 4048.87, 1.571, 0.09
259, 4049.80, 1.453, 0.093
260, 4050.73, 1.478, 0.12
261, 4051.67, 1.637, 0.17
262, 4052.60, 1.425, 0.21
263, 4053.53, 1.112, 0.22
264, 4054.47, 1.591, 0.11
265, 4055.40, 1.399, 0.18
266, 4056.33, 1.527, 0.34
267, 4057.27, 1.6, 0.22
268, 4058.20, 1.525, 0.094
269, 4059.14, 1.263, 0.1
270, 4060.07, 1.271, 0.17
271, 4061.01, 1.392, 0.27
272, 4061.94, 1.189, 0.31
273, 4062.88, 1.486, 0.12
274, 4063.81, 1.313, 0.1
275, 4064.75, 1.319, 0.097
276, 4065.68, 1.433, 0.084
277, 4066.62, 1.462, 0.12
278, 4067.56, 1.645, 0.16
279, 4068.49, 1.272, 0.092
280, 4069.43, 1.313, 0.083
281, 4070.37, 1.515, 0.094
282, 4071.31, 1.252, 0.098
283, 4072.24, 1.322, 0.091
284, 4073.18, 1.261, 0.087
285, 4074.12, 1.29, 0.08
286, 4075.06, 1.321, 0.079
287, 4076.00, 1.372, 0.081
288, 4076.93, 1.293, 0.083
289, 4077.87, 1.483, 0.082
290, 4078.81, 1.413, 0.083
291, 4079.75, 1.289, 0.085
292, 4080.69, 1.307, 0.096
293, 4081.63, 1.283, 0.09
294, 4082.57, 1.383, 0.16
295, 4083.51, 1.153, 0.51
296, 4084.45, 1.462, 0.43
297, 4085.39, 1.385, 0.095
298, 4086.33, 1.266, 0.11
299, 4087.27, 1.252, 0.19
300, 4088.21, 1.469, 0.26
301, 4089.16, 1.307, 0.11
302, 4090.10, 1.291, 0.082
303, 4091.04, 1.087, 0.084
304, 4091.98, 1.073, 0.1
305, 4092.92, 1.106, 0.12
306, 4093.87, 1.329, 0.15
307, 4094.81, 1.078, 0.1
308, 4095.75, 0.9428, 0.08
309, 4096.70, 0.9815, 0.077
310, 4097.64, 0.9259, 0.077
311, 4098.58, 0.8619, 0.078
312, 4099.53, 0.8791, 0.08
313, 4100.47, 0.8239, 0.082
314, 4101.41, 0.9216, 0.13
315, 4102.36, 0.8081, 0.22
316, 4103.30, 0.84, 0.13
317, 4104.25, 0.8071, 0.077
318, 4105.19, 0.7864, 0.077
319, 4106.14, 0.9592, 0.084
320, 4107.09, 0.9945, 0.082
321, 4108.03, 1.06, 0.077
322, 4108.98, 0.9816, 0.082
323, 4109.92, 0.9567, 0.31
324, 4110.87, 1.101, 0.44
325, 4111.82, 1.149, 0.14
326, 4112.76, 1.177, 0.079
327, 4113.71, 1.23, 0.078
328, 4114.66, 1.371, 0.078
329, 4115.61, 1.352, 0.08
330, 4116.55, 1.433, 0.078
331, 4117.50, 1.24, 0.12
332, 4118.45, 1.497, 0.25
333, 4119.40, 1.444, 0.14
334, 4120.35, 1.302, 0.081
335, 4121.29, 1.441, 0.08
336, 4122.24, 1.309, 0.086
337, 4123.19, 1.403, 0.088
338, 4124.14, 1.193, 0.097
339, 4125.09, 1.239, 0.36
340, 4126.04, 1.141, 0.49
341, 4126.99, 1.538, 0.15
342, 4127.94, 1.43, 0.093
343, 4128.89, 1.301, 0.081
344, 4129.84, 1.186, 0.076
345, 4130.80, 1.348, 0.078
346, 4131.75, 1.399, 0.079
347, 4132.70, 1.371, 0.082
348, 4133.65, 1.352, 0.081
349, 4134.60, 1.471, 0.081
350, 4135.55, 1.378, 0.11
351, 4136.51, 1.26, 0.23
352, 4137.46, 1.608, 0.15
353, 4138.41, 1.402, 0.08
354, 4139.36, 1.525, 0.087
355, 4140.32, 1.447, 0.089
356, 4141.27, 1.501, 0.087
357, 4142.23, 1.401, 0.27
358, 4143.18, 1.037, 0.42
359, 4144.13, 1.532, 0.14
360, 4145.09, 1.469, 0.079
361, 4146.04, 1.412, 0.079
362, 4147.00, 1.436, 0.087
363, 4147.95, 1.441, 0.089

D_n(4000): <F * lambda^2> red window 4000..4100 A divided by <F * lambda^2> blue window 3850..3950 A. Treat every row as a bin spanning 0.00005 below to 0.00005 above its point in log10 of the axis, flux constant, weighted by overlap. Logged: 1.35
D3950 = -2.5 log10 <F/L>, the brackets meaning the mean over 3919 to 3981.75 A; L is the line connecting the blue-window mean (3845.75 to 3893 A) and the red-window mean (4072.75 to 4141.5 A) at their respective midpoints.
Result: 0.09 mag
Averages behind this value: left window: 1.07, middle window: 1.04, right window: 1.23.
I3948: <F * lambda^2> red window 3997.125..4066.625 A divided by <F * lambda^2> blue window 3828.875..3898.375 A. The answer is 1.6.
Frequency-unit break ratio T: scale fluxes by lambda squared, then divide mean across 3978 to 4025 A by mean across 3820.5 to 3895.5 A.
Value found 1.56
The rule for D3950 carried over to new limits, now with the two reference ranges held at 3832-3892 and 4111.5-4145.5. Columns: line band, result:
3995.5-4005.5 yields -0.232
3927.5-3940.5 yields 0.143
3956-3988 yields 0.210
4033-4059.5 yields -0.184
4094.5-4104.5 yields 0.420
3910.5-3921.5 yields -0.191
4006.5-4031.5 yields -0.223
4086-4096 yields 0.089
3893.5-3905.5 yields -0.026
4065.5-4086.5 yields -0.056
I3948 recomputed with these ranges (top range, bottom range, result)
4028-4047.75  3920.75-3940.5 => 1.47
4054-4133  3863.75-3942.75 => 1.27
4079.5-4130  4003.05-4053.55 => 0.82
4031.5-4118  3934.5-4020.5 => 1.12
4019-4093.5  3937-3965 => 1.29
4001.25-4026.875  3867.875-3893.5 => 1.69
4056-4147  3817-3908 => 1.41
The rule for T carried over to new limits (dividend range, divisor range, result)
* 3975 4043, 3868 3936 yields 1.39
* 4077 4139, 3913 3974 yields 1.25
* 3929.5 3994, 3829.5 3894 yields 1.13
